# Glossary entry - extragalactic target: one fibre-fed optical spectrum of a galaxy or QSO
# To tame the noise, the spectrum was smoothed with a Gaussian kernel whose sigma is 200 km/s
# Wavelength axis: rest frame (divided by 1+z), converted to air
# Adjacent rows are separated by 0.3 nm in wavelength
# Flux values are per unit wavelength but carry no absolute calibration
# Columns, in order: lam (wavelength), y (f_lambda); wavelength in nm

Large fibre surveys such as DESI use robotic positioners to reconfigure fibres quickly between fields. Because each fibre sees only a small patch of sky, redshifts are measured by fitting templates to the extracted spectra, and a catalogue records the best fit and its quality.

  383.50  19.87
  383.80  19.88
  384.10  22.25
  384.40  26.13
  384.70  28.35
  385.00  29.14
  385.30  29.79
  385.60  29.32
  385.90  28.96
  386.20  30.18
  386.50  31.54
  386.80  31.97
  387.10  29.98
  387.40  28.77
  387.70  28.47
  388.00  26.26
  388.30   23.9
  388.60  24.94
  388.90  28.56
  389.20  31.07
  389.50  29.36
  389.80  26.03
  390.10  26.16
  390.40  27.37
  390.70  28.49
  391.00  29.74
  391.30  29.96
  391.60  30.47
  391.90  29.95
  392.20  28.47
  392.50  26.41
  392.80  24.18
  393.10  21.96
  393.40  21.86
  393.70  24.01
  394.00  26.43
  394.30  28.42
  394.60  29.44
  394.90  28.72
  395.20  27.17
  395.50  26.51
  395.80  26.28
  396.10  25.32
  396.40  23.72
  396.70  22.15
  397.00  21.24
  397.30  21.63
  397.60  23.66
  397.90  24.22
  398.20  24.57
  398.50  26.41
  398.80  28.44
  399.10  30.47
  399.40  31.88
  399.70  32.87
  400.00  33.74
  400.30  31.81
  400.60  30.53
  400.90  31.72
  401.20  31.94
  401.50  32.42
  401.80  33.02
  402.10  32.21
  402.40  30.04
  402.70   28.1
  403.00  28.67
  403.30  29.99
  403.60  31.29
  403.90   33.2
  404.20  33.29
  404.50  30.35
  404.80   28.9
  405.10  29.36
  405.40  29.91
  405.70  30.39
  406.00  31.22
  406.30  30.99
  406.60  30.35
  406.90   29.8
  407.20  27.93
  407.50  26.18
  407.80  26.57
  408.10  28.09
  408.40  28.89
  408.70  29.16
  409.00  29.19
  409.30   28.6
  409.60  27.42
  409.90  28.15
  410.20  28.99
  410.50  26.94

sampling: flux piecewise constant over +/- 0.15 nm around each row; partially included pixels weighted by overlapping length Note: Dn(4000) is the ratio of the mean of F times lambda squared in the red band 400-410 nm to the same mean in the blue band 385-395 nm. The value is 1.16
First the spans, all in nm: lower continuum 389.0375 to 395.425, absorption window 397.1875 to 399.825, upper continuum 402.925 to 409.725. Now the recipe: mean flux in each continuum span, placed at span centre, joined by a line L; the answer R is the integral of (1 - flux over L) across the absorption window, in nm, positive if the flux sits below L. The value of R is 0.11 nm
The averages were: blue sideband 27.4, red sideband 29.6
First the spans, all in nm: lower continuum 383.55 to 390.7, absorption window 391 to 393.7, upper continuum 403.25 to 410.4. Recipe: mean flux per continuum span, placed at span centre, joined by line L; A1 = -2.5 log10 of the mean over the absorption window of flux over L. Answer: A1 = 0.06 mag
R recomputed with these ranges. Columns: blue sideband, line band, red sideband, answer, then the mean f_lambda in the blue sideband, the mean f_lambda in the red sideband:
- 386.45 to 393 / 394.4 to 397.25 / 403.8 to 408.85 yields 0.316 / 28.2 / 29.6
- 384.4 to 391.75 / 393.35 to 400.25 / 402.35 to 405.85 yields 0.683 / 28.6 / 30.3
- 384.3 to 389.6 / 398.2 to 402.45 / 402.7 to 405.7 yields -0.141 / 28.7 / 30.4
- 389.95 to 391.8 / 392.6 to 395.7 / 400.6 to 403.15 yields 0.372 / 28.7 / 31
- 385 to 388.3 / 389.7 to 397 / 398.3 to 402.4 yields 0.887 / 29.3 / 31.2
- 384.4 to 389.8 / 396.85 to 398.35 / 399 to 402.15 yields 0.396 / 28.7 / 32.1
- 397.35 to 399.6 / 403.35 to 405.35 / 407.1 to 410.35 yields -0.241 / 27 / 28.1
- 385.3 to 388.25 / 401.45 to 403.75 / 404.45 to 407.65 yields -0.088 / 29.3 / 29.6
